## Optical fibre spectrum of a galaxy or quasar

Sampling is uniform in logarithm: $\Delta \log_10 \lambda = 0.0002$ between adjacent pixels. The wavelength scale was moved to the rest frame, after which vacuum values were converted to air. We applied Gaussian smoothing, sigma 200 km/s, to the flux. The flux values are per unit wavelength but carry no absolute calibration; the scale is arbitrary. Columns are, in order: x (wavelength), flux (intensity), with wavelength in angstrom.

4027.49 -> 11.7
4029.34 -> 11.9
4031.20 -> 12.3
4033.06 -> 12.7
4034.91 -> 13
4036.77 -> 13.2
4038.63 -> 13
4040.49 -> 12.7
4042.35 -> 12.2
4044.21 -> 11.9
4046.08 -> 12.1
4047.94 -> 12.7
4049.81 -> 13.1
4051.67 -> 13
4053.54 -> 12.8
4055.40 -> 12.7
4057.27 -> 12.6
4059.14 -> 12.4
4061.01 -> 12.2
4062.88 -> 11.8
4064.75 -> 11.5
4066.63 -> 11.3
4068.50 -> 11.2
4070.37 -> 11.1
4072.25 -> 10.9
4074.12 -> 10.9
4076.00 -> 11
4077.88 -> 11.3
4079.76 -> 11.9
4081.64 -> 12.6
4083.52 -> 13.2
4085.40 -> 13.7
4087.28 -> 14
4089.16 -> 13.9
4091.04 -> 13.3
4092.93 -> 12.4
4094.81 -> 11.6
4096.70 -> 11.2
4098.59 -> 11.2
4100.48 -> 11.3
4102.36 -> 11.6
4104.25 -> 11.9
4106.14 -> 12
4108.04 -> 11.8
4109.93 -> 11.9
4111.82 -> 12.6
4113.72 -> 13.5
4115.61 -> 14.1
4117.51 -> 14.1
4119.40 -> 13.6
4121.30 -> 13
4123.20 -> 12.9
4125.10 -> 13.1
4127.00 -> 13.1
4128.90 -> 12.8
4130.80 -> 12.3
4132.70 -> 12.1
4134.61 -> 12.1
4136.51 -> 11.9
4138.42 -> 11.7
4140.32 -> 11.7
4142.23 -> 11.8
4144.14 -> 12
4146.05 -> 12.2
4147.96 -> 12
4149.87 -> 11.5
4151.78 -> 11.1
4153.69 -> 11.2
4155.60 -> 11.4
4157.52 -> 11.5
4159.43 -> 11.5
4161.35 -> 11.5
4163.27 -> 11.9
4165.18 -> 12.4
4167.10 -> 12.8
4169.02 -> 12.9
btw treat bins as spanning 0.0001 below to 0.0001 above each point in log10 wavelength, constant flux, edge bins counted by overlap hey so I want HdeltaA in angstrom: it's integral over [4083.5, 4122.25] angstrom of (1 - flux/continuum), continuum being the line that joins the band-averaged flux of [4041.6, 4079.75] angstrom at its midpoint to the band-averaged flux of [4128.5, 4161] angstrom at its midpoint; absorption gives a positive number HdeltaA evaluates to -2.58 angstrom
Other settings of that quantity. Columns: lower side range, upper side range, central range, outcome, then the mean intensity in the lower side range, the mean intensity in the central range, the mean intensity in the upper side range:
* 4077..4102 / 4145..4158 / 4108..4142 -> -2.2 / 12.4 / 12.7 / 11.6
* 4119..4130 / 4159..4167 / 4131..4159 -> 1.6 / 13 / 11.7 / 11.9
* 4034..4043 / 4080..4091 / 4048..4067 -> 1.0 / 12.8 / 12.4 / 13.4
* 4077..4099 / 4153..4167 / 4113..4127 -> -1.5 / 12.6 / 13.4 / 11.7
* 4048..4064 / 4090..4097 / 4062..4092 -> 0.7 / 12.6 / 12.1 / 12.2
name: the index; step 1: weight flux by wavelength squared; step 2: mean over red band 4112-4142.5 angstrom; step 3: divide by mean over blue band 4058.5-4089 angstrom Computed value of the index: 1.09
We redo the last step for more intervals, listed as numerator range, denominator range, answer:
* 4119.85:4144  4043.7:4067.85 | 1.04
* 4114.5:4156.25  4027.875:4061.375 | 1.03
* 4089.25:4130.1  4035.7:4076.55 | 1.06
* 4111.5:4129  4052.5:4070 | 1.14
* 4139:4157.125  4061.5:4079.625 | 1.07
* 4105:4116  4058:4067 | 1.08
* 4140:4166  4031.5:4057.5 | 0.97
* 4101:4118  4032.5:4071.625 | 1.05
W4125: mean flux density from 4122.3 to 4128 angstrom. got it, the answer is 13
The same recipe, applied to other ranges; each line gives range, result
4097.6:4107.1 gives 11.6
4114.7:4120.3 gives 13.9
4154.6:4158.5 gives 11.5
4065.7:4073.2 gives 11.1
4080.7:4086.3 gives 13.2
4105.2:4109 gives 11.9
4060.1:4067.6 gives 11.7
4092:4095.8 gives 12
